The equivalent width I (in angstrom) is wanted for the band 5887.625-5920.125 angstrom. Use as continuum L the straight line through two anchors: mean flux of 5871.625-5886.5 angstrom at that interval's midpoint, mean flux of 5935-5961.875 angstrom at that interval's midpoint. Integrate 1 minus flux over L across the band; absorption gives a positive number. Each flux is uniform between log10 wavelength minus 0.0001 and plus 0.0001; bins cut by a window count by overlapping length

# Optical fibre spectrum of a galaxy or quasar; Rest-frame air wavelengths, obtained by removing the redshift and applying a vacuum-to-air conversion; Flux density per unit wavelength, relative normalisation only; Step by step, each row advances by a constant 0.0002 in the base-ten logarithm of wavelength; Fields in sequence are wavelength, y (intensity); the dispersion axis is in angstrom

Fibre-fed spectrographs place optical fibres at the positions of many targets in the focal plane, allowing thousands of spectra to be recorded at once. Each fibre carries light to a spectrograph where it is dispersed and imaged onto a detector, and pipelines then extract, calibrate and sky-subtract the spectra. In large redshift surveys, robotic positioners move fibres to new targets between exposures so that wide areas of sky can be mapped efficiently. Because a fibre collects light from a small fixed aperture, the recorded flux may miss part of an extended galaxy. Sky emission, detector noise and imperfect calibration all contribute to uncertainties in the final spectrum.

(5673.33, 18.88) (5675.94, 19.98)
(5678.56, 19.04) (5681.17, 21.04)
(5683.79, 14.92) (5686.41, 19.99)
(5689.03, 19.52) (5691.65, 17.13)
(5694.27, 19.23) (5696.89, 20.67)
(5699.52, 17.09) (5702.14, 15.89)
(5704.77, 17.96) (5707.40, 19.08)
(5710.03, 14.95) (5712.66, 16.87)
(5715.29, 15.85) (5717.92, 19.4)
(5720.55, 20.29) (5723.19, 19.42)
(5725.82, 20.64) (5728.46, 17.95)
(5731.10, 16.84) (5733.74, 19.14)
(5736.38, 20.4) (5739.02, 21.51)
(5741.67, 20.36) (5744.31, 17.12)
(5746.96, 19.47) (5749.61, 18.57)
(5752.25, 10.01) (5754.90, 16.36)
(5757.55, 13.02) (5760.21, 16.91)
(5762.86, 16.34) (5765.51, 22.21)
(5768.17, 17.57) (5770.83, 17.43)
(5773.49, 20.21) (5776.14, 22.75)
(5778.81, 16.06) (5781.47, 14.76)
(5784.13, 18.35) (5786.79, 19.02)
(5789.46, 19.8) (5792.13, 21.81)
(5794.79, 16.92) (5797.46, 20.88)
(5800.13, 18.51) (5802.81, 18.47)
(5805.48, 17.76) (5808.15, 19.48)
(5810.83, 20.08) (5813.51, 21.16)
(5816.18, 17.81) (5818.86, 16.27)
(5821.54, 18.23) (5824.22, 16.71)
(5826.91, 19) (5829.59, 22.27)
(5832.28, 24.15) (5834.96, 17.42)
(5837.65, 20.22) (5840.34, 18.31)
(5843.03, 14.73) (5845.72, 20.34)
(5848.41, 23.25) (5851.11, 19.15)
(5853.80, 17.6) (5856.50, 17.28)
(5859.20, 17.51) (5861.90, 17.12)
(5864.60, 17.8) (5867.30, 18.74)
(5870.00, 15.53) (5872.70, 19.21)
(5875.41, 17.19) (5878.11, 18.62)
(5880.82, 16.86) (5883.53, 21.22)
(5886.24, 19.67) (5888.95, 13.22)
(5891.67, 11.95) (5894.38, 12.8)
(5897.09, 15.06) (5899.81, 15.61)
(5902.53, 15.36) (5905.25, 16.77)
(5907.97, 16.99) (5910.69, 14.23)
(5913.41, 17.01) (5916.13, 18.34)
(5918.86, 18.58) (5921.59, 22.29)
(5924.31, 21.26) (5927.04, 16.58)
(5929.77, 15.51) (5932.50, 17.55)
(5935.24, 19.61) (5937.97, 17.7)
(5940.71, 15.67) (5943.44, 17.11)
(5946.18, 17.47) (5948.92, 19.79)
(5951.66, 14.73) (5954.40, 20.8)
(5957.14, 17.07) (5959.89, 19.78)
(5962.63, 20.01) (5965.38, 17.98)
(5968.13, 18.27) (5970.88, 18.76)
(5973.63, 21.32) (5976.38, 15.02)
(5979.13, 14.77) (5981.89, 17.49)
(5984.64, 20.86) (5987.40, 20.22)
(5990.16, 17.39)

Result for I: 5.2 angstrom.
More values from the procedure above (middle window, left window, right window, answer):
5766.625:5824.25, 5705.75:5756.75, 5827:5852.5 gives 1.4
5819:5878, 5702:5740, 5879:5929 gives -4.2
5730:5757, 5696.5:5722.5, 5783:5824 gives 0.5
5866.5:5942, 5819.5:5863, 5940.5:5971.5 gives 5.8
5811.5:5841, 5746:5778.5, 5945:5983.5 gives -2.6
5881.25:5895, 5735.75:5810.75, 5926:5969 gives 1.5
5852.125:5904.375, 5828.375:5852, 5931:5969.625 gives 7.0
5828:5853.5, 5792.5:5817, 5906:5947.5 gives -1.6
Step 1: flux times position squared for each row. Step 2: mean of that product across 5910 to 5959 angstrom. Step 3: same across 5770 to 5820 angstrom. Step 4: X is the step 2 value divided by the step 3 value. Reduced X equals 1.00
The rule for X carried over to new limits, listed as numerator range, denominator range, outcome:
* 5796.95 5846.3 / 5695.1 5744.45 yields 1.06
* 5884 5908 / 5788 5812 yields 0.82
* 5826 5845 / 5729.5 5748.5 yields 1.05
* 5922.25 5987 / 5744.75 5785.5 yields 1.12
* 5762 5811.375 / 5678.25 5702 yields 1.05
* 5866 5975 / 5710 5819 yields 1.01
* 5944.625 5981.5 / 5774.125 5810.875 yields 1.02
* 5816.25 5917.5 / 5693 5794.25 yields 1.01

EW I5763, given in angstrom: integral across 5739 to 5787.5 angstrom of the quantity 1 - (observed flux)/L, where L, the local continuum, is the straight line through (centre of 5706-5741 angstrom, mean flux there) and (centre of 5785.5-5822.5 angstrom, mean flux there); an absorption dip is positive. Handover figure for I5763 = 3.0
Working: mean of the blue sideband 18.7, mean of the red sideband 19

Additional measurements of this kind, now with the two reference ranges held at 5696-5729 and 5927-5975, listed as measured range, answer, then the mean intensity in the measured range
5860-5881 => 0.53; 17.7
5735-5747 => -1.10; 19.8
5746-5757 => 1.43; 15.8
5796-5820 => -1.08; 18.9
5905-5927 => -0.03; 18.2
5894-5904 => 1.77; 14.9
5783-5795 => -0.84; 19.4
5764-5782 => -0.72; 18.9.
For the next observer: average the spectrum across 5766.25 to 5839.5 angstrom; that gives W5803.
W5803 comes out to 19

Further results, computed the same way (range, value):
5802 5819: 18.9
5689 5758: 18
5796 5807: 18.9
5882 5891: 17.5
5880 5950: 17.1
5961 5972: 18.8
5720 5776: 18.2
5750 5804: 17.9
